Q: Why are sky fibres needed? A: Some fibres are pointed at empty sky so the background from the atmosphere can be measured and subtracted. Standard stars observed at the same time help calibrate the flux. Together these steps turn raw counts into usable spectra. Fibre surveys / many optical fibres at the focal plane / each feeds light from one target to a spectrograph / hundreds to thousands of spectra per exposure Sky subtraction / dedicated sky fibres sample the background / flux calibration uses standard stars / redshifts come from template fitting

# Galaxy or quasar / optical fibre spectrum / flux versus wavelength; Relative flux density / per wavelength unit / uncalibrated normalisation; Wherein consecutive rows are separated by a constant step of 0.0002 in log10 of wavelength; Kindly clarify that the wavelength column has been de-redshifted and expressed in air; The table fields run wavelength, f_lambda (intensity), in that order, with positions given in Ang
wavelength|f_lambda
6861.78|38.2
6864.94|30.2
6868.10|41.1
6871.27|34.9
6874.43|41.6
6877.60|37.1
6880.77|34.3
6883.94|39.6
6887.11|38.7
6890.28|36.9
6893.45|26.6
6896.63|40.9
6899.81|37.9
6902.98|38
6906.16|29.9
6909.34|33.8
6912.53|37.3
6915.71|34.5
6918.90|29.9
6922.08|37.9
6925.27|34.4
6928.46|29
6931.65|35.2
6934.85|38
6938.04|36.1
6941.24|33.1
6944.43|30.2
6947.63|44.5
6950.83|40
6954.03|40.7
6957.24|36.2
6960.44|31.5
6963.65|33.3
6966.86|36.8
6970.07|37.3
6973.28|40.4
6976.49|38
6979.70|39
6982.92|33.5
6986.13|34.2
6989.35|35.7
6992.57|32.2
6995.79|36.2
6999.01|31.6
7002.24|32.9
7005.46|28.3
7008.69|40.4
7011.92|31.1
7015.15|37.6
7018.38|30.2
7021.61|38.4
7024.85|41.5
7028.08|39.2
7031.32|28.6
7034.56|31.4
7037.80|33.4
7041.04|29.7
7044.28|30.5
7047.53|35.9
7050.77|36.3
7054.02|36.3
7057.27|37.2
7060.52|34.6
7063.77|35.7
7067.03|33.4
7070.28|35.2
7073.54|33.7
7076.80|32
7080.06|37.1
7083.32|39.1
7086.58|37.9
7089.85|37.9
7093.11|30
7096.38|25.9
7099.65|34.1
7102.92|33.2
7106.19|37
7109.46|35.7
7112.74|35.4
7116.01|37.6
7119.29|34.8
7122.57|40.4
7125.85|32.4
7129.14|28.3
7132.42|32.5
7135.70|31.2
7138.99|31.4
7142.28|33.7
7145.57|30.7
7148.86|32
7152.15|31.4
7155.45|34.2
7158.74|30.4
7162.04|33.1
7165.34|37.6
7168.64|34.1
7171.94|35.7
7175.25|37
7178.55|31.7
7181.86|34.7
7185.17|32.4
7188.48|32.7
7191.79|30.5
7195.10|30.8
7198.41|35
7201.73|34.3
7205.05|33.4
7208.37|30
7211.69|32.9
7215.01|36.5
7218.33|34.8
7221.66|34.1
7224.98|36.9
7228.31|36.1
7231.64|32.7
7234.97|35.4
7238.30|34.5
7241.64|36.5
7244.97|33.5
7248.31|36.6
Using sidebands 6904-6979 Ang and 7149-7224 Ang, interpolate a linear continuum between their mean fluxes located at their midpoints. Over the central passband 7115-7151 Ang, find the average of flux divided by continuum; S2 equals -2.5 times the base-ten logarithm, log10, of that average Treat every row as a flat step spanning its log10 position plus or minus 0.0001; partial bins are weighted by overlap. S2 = 0.03 mag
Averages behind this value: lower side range 35.6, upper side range 33.5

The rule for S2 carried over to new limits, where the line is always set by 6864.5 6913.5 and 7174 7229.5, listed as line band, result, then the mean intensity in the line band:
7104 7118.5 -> -0.05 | 36.2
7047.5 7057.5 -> -0.04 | 36.4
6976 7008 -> 0.04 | 34.2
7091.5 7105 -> 0.12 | 31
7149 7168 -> 0.03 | 33.3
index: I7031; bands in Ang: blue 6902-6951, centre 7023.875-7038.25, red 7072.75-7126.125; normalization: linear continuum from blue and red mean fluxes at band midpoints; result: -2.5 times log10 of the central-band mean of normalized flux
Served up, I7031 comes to 0.01 mag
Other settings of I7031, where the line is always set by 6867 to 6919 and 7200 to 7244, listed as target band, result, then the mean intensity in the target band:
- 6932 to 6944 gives 0.02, 35.1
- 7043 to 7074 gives 0.01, 35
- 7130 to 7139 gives 0.11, 31.5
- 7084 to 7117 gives 0.02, 34.5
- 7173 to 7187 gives 0.02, 34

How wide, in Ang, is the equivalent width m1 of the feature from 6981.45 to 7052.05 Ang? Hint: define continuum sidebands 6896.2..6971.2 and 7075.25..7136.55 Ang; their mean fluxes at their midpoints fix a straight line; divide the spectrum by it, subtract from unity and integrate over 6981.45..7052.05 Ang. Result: 2.0 Ang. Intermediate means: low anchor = 35.6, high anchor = 34.4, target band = 34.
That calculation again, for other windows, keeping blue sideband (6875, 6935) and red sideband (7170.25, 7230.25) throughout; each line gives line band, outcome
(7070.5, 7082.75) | -0.1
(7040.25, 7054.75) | 0.3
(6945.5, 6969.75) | -1.6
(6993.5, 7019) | 0.9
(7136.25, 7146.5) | 0.7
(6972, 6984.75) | -1.0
